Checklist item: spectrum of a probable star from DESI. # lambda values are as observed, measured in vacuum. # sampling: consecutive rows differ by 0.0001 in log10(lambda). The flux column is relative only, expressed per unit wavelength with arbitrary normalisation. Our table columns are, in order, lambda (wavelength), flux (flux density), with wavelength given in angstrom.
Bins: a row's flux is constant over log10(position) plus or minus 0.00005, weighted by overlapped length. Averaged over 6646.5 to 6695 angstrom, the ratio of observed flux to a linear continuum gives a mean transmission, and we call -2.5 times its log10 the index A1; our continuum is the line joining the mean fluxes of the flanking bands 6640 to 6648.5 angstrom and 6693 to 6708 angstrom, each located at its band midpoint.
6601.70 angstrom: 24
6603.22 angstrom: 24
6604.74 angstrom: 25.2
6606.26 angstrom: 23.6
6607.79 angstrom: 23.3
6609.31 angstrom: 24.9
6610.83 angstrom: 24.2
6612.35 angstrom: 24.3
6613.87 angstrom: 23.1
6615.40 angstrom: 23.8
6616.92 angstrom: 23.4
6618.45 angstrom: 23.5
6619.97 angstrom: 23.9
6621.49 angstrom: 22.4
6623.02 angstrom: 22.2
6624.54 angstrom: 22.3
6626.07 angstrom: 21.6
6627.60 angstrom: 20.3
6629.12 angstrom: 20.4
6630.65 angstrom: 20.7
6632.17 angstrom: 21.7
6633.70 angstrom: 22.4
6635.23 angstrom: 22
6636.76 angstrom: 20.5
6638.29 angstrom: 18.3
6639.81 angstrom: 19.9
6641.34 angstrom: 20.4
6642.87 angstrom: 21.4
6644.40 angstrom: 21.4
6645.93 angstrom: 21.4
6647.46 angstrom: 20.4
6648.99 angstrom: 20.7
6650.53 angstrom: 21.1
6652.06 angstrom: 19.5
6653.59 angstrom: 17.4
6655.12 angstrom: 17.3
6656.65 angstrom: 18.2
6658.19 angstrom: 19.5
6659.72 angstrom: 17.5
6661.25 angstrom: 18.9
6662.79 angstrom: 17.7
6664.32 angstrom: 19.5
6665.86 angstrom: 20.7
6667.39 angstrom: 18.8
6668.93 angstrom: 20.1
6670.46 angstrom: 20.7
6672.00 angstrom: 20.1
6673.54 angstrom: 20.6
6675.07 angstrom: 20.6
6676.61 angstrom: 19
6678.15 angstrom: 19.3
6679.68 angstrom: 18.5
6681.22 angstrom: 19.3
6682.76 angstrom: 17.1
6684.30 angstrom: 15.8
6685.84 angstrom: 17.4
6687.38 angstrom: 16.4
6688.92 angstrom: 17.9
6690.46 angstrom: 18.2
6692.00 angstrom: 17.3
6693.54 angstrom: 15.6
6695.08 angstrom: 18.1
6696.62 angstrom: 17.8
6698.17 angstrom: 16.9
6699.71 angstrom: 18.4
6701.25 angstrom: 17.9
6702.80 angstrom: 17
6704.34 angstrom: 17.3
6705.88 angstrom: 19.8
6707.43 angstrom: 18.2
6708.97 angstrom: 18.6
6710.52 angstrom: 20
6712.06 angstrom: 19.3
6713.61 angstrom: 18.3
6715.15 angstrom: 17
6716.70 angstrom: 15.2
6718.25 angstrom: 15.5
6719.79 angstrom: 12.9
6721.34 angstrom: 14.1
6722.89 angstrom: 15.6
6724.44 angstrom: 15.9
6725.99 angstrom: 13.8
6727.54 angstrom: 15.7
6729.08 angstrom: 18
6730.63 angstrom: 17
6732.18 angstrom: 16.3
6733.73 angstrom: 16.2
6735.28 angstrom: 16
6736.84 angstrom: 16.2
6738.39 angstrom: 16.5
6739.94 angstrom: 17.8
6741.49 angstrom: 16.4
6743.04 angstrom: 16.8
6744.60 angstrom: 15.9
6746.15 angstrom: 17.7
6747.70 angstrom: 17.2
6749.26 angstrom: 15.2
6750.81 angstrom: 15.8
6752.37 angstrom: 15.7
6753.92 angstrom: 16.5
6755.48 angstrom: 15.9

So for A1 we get 0.038 mag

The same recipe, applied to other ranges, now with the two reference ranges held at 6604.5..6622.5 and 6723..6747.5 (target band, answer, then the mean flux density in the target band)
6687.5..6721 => 0.05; 17.4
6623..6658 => 0.09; 20.4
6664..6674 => 0.02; 20.1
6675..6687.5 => 0.09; 18.1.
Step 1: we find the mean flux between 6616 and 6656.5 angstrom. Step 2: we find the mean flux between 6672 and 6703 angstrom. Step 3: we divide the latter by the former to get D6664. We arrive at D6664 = 0.86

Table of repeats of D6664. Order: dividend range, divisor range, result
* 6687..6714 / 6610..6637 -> 0.80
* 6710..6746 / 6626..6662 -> 0.81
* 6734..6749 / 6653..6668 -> 0.90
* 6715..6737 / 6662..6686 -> 0.82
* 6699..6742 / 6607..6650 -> 0.77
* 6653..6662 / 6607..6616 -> 0.76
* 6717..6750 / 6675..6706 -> 0.90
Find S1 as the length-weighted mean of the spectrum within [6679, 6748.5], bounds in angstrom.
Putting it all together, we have 17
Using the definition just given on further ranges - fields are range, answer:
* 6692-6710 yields 17.8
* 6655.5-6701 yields 18.5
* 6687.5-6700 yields 17.4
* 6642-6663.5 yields 19.5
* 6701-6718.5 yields 17.9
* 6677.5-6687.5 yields 17.8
